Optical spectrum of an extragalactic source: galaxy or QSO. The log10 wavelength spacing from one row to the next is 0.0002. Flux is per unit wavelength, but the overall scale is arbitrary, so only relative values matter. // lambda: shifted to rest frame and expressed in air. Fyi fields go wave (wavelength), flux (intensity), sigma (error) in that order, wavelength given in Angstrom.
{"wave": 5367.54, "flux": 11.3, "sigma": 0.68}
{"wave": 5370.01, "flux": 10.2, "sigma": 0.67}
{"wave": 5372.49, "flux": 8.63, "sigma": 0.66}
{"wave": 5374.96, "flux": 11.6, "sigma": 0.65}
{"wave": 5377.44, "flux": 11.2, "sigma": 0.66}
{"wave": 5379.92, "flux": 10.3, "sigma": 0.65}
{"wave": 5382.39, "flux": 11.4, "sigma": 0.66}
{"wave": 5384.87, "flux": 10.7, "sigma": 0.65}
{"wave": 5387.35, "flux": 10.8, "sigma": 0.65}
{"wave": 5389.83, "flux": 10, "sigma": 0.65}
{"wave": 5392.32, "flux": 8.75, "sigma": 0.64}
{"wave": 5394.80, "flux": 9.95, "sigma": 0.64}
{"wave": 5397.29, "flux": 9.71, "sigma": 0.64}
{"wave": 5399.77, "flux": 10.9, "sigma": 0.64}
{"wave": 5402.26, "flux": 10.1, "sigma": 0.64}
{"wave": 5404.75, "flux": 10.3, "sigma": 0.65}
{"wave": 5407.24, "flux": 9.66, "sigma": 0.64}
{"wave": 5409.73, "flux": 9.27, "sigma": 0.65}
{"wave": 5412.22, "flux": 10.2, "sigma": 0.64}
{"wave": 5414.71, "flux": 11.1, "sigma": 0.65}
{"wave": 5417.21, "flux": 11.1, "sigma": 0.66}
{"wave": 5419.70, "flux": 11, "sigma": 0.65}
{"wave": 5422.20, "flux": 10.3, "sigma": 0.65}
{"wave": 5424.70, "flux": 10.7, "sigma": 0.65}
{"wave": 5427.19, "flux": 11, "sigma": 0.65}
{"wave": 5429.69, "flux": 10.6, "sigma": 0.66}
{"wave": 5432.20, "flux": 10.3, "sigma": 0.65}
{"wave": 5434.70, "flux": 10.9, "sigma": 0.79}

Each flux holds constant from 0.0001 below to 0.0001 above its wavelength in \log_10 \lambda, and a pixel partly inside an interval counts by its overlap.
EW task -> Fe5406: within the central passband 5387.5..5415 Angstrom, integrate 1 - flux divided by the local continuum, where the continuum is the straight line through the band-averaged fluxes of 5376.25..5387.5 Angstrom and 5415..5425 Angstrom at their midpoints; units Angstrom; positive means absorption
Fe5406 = 2.2 Angstrom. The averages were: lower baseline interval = 10.9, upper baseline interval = 10.8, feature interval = 9.99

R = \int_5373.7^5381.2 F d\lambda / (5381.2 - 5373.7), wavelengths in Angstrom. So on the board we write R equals 11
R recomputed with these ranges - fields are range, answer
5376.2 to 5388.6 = 10.9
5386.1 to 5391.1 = 10.4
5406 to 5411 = 9.47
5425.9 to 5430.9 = 10.8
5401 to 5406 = 10.2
